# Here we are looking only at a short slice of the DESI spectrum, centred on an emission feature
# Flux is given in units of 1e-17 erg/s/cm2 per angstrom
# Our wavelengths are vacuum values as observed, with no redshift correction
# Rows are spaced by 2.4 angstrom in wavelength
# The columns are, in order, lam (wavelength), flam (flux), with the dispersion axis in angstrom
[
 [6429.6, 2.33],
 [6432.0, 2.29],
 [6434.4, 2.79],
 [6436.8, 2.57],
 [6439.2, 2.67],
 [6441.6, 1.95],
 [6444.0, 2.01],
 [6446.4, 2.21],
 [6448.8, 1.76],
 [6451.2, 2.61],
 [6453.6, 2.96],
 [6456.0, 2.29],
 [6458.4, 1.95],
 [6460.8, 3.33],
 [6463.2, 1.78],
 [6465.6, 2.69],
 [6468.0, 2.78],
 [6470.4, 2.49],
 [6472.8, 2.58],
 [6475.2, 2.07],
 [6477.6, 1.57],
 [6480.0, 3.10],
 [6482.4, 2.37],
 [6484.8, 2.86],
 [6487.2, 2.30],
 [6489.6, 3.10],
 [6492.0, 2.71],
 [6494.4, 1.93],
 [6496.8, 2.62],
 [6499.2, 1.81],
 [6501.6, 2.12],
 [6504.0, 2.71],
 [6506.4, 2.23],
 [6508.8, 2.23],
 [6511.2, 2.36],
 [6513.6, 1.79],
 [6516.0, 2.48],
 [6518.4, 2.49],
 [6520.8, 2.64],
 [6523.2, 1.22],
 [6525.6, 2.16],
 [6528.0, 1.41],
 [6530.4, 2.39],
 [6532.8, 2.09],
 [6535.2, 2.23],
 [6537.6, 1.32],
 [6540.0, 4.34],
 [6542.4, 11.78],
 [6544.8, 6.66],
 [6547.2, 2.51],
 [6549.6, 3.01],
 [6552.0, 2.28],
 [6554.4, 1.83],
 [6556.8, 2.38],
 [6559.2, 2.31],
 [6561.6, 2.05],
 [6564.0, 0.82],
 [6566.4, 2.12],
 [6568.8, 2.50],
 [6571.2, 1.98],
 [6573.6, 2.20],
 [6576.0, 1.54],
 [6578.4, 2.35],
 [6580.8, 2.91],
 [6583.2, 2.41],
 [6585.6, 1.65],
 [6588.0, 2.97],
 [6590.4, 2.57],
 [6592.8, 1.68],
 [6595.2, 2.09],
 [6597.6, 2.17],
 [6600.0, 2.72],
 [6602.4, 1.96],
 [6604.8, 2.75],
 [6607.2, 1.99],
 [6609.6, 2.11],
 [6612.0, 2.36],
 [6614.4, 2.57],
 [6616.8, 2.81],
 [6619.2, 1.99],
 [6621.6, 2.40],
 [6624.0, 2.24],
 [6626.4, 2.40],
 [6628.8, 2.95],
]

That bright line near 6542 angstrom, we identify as Hbeta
